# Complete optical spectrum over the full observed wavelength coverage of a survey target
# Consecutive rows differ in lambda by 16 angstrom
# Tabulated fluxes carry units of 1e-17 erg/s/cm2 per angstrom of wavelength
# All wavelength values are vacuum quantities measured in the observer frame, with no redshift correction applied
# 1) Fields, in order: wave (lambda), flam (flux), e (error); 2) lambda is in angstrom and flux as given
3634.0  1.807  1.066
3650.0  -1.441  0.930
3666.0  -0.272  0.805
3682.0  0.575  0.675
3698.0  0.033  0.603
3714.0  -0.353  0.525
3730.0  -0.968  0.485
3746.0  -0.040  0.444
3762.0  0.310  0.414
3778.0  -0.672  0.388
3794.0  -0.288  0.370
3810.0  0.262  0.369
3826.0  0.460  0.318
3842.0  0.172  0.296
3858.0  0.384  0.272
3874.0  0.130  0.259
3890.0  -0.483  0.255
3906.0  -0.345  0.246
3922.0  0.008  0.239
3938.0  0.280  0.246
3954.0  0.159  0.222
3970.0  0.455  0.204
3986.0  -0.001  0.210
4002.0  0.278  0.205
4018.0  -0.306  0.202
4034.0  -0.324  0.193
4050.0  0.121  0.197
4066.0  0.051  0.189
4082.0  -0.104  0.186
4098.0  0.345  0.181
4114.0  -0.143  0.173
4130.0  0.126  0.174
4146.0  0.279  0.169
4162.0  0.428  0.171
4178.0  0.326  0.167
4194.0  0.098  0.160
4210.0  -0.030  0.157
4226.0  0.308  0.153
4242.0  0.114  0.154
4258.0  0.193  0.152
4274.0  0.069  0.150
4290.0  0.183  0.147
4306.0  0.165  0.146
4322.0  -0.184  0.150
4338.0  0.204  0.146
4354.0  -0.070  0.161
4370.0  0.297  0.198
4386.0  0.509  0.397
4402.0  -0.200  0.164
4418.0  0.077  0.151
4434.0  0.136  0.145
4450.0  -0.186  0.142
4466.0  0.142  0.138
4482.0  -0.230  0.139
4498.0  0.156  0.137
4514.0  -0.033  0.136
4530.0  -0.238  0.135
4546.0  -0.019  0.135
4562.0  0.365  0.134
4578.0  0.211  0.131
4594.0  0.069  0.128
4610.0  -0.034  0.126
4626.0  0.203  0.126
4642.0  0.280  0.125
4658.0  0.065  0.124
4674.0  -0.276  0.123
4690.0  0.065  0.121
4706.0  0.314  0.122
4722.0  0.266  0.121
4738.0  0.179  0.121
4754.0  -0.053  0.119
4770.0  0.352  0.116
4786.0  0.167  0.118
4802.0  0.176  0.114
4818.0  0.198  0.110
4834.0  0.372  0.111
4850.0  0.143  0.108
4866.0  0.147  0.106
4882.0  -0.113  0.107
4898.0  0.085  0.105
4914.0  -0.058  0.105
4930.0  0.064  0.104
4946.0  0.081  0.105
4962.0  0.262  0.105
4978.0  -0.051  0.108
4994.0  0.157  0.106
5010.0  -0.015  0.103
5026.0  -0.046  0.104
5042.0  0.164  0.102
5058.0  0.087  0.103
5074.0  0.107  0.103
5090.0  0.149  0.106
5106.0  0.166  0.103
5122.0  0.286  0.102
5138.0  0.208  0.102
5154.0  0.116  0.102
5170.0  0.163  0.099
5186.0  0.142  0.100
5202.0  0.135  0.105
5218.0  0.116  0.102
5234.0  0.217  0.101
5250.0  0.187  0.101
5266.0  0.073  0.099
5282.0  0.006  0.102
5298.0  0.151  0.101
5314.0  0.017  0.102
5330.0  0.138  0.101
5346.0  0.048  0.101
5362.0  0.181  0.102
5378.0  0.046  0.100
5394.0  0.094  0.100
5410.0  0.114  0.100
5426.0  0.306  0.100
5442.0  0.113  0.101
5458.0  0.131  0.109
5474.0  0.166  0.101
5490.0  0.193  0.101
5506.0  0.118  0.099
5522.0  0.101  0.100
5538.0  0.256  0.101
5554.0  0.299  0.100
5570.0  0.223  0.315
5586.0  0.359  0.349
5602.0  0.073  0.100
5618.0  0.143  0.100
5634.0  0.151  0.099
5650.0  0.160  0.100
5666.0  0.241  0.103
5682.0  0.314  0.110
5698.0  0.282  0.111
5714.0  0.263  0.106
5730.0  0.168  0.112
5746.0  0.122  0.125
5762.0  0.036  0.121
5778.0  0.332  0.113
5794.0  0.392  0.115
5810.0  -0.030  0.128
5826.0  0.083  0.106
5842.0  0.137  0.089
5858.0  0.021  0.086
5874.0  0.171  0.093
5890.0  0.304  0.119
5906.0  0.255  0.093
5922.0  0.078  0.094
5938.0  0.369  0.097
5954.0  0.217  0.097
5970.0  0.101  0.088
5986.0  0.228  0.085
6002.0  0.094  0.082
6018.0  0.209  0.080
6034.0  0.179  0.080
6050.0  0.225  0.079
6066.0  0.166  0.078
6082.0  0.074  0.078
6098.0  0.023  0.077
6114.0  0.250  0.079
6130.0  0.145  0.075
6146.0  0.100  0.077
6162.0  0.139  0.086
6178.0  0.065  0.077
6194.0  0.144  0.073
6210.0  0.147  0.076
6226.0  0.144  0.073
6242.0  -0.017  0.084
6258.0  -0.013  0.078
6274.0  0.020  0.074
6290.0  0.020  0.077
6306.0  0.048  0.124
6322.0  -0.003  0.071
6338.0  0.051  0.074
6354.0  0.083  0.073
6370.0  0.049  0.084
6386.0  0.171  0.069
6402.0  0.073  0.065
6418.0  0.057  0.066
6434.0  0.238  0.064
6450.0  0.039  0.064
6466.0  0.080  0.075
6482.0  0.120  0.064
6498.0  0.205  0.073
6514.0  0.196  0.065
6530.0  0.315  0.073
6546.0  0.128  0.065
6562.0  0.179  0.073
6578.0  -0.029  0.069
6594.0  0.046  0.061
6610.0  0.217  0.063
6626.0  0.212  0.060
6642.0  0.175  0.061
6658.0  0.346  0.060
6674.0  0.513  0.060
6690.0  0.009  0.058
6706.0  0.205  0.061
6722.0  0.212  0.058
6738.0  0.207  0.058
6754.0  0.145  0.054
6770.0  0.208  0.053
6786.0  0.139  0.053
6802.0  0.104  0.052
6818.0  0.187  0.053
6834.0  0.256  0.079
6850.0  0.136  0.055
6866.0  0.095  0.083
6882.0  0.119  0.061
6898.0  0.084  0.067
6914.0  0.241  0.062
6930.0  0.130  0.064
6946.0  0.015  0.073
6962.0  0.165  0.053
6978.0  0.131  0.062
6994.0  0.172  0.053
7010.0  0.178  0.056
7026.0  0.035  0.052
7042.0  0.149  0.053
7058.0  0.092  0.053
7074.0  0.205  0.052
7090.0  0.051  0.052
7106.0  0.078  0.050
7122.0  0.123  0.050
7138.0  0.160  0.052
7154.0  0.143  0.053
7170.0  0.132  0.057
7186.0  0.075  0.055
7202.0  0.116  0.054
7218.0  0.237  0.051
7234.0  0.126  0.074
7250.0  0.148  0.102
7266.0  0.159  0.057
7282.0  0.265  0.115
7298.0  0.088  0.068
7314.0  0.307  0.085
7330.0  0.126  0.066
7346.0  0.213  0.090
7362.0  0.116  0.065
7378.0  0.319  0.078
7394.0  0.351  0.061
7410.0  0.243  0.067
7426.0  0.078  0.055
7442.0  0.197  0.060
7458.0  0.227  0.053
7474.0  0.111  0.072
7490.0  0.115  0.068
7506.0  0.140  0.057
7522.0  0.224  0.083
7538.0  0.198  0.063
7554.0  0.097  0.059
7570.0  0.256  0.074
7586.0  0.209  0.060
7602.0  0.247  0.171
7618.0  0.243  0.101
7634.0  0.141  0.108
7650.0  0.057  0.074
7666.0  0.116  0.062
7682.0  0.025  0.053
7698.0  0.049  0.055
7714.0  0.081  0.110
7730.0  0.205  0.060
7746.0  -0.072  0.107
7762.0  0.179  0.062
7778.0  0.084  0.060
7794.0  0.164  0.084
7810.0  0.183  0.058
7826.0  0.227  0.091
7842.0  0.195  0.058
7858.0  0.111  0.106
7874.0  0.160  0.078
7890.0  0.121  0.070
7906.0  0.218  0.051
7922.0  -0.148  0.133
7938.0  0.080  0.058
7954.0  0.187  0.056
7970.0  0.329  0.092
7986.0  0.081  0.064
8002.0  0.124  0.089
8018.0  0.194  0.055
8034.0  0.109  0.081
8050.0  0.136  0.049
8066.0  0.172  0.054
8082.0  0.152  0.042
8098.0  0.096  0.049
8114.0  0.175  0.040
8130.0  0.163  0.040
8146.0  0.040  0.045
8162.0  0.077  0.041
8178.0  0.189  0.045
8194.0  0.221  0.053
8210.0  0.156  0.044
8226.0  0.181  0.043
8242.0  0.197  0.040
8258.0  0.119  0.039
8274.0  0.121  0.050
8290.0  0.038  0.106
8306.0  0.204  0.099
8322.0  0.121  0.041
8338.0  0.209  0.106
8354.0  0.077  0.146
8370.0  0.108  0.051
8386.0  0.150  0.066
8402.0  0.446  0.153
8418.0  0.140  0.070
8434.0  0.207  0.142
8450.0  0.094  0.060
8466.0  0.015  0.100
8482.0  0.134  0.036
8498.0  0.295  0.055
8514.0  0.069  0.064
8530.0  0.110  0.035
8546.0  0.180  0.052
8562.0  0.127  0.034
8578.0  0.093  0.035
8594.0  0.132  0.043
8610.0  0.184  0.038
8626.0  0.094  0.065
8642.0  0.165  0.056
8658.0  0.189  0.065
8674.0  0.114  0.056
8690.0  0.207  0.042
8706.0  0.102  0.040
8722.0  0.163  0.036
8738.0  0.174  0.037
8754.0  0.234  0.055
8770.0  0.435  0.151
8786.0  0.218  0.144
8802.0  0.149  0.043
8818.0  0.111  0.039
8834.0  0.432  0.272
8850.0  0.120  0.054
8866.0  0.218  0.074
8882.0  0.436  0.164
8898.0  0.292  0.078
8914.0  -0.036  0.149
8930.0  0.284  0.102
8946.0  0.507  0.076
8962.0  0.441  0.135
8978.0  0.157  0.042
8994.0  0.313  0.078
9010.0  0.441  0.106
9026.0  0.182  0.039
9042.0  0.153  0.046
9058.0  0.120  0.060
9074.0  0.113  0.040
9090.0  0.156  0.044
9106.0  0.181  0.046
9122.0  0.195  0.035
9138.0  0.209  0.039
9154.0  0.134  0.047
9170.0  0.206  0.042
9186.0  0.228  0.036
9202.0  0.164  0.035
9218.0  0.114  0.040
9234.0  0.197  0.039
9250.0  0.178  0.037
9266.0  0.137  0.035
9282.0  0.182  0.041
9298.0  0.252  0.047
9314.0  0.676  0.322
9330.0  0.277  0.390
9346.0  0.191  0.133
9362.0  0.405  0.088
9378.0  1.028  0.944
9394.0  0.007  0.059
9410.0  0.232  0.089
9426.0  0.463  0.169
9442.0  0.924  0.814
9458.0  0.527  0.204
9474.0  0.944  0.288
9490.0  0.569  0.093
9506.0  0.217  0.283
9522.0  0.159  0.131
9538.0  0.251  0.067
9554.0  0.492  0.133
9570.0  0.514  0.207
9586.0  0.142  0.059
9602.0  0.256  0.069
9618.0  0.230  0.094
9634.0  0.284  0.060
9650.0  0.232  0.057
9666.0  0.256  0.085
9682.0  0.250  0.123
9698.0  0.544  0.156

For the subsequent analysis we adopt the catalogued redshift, 0.79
